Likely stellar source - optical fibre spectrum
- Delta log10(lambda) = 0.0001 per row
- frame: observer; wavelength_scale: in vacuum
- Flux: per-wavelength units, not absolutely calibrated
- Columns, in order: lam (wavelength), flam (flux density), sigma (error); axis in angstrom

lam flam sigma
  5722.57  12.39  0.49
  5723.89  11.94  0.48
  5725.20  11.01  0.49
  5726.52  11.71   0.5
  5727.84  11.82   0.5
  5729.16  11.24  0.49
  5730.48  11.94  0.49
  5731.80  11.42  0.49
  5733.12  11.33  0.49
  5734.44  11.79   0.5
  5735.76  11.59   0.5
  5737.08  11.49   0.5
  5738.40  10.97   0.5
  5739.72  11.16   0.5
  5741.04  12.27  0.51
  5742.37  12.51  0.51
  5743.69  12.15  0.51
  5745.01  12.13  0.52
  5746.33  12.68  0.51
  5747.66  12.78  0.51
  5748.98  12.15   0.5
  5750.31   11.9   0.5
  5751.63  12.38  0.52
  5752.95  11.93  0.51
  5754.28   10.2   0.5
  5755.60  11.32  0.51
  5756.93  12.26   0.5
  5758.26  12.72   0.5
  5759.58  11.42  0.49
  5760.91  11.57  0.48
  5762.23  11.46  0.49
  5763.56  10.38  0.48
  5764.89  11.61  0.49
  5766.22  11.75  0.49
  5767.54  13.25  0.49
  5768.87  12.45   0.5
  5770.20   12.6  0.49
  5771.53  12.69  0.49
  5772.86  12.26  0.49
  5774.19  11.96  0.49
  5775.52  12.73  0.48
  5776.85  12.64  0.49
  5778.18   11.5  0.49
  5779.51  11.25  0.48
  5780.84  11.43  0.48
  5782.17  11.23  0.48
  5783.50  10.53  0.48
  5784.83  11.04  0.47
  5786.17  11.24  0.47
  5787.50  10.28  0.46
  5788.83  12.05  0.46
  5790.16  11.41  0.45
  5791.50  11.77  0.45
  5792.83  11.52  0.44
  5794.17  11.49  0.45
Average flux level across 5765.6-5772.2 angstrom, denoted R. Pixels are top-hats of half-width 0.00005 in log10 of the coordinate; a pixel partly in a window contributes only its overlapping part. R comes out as 12.6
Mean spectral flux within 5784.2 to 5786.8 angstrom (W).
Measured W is 11.1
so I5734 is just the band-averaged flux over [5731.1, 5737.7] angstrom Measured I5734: 11.5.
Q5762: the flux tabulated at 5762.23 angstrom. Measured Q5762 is 11.46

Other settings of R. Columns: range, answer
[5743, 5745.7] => 12.2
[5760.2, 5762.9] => 11.5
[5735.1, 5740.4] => 11.3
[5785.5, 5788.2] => 10.8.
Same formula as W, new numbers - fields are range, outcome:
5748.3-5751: 12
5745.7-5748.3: 12.7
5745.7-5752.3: 12.4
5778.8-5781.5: 11.3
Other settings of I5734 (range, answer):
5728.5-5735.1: 11.5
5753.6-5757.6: 11.2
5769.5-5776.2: 12.4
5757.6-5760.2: 12.1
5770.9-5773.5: 12.5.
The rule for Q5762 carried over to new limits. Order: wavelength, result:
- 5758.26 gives 12.72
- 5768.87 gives 12.45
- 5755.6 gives 11.32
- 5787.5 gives 10.28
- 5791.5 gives 11.77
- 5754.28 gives 10.2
